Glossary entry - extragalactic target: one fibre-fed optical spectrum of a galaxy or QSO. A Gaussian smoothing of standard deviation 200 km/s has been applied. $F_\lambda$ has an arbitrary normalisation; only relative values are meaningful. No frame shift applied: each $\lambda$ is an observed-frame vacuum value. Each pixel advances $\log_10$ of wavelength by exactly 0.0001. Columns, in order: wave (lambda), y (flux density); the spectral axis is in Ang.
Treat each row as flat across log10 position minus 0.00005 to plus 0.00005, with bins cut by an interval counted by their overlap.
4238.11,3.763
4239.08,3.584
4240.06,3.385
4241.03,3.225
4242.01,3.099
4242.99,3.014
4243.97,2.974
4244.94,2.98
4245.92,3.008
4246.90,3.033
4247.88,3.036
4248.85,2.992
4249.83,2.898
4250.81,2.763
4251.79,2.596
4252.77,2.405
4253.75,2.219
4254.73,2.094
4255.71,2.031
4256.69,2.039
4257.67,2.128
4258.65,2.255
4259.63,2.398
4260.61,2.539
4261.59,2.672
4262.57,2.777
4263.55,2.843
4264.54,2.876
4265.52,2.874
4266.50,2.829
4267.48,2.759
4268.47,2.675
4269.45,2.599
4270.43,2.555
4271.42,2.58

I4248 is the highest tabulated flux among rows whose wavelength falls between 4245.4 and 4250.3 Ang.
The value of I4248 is 3.036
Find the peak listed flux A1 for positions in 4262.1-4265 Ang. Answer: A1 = 2.876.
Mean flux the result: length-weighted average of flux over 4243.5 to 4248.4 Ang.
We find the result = 3.01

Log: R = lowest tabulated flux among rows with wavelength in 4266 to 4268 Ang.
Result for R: 2.759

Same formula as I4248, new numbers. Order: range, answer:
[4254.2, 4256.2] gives 2.094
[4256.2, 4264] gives 2.843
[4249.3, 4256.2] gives 2.898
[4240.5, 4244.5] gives 3.225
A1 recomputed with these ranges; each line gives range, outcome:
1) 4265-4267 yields 2.874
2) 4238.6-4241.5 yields 3.584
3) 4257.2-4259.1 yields 2.255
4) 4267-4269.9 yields 2.759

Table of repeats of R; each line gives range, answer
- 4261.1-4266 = 2.672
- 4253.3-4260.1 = 2.031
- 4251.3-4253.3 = 2.405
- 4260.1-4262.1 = 2.539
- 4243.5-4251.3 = 2.763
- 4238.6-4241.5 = 3.225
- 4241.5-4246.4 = 2.974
